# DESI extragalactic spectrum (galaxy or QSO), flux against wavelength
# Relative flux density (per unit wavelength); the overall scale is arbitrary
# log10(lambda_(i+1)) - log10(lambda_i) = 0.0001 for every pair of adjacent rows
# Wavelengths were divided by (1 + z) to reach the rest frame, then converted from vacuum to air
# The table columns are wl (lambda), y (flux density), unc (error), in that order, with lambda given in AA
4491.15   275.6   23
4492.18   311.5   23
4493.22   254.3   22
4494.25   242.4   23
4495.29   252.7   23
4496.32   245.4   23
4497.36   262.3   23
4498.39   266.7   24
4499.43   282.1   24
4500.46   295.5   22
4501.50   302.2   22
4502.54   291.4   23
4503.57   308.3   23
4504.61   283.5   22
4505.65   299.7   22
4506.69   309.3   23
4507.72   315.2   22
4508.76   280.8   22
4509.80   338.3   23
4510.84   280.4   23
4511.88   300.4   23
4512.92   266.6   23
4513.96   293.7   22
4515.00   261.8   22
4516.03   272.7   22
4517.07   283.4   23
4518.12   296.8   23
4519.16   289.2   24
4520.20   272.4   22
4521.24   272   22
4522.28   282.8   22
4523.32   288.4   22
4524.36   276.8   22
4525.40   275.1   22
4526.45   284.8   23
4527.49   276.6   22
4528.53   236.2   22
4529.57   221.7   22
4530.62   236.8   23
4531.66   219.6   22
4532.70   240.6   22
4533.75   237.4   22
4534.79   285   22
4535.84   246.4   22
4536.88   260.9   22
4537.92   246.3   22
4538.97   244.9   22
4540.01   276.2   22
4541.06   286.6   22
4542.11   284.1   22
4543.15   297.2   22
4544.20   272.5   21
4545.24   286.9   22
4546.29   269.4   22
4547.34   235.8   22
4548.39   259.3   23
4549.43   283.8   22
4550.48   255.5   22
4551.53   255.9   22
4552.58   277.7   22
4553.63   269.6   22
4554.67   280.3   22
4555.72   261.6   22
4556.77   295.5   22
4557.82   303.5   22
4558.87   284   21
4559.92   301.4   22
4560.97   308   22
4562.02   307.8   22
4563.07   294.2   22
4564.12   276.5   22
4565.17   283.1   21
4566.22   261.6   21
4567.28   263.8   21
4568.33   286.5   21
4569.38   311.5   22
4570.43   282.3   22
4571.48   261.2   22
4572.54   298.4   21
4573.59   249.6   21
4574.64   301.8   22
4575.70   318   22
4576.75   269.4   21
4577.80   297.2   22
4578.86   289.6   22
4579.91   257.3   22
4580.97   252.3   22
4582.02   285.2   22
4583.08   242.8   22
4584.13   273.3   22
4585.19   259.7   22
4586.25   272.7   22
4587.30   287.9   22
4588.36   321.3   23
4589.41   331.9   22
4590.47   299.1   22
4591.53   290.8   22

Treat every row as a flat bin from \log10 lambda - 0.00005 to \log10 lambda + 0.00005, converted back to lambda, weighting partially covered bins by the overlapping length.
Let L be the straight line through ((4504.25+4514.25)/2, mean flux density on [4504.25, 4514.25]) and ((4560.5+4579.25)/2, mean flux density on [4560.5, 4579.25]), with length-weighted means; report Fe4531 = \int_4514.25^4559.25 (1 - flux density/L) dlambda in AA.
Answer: 3.64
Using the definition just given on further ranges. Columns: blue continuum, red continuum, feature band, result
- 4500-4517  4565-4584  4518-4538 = 1.9 AA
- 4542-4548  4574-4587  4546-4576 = -0.6 AA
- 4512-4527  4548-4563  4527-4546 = 1.5 AA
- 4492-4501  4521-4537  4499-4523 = -2.5 AA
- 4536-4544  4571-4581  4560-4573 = -0.4 AA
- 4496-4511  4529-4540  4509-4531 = -0.8 AA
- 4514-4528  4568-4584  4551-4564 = -0.3 AA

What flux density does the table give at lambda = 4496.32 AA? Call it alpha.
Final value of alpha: 245.4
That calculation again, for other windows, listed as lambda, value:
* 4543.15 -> 297.2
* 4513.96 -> 293.7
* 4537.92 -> 246.3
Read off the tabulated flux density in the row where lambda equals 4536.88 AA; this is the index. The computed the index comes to 260.9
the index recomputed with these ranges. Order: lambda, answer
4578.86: 289.6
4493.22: 254.3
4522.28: 282.8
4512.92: 266.6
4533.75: 237.4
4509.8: 338.3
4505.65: 299.7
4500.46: 295.5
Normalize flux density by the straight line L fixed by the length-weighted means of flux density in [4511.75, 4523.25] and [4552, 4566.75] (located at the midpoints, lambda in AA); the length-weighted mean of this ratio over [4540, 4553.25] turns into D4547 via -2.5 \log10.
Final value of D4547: 0.05 mag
